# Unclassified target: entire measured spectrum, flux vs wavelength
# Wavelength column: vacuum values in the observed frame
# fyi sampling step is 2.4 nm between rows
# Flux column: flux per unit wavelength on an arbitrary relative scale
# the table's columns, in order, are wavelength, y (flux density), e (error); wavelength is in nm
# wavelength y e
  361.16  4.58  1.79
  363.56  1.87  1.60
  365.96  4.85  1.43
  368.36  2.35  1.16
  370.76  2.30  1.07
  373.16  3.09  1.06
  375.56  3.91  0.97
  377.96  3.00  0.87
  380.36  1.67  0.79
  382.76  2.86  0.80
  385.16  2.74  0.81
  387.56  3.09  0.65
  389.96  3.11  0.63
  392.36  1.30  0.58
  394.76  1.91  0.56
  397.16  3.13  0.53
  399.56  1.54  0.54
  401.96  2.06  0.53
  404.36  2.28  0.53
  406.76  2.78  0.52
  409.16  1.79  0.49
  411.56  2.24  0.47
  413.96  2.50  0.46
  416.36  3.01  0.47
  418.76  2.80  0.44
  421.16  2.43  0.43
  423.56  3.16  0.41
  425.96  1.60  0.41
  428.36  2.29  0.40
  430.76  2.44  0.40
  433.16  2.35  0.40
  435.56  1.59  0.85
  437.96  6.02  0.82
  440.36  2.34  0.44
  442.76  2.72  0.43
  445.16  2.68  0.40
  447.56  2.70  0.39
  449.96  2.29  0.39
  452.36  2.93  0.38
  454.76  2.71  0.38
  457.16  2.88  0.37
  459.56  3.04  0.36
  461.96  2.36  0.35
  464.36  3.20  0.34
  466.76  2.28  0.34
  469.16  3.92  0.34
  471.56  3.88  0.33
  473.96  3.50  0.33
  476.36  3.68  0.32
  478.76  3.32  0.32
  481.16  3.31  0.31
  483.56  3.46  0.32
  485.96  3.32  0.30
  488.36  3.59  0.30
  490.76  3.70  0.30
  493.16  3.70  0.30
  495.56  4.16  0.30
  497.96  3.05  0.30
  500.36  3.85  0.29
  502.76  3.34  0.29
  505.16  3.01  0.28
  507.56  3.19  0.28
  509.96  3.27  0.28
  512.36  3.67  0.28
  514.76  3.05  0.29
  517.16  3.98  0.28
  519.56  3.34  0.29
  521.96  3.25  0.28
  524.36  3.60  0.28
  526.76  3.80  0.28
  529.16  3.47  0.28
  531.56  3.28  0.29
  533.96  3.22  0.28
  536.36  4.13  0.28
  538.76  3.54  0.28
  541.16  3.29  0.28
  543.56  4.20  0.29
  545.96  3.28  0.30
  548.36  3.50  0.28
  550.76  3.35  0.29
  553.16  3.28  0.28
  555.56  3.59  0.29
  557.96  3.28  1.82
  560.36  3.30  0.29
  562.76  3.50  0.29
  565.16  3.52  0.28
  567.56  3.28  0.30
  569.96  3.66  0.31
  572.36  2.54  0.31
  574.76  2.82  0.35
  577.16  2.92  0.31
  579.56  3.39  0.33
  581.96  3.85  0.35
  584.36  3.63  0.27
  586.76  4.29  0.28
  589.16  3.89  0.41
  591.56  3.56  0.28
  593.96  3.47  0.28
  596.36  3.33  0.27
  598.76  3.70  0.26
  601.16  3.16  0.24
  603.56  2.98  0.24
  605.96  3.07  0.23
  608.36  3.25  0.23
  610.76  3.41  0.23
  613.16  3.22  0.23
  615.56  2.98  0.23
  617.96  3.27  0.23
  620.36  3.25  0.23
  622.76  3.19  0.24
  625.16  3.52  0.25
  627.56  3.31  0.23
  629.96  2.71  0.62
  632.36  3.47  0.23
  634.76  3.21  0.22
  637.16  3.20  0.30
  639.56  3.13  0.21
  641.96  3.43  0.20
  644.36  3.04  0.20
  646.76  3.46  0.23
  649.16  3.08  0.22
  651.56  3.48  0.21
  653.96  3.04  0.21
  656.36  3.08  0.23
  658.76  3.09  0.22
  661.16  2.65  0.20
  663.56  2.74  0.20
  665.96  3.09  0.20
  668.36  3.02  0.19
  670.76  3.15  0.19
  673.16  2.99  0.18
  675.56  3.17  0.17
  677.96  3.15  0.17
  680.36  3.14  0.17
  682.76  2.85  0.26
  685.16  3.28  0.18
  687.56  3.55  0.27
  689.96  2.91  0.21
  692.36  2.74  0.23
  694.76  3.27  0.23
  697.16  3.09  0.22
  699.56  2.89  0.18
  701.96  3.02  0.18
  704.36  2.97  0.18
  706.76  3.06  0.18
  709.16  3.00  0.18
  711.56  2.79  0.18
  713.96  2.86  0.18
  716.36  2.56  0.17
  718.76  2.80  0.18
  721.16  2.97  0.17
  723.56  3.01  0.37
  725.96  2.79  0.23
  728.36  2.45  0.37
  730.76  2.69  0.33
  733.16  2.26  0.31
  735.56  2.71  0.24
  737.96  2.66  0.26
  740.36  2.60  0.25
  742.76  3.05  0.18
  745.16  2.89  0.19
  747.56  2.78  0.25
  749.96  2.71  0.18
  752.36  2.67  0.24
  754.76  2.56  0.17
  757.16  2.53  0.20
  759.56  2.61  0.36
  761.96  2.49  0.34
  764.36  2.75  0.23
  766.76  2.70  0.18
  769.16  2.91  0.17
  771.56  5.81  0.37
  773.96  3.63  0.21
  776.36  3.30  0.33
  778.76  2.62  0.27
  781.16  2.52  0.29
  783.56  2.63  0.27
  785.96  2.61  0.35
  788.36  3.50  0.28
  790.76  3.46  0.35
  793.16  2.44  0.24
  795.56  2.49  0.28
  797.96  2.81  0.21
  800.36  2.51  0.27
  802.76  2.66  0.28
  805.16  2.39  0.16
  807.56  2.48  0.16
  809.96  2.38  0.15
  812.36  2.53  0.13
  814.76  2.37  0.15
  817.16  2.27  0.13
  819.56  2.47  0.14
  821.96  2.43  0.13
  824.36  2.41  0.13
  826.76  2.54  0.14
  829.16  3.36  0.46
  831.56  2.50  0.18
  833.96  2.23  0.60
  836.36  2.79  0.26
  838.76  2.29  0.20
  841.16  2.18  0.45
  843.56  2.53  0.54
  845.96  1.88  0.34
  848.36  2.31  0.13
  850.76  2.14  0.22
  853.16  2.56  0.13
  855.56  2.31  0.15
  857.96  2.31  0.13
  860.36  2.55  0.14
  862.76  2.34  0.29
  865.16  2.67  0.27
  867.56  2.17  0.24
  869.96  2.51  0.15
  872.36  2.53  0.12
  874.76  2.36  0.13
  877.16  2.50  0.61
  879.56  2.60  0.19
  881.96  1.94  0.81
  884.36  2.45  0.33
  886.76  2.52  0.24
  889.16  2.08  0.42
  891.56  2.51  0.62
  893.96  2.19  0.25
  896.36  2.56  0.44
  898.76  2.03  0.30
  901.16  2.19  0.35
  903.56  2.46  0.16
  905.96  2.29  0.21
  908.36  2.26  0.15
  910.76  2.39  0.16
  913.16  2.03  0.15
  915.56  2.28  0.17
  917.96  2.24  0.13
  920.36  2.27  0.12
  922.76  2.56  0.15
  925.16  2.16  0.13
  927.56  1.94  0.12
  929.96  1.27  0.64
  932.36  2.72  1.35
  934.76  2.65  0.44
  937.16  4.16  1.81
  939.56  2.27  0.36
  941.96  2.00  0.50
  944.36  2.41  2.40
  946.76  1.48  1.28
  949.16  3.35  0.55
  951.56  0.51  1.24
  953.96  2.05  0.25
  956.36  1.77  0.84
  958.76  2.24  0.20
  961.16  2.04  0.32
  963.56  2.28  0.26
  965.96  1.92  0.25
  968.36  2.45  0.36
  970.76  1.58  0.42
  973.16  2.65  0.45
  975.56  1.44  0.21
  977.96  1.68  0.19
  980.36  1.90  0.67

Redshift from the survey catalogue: 0.174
